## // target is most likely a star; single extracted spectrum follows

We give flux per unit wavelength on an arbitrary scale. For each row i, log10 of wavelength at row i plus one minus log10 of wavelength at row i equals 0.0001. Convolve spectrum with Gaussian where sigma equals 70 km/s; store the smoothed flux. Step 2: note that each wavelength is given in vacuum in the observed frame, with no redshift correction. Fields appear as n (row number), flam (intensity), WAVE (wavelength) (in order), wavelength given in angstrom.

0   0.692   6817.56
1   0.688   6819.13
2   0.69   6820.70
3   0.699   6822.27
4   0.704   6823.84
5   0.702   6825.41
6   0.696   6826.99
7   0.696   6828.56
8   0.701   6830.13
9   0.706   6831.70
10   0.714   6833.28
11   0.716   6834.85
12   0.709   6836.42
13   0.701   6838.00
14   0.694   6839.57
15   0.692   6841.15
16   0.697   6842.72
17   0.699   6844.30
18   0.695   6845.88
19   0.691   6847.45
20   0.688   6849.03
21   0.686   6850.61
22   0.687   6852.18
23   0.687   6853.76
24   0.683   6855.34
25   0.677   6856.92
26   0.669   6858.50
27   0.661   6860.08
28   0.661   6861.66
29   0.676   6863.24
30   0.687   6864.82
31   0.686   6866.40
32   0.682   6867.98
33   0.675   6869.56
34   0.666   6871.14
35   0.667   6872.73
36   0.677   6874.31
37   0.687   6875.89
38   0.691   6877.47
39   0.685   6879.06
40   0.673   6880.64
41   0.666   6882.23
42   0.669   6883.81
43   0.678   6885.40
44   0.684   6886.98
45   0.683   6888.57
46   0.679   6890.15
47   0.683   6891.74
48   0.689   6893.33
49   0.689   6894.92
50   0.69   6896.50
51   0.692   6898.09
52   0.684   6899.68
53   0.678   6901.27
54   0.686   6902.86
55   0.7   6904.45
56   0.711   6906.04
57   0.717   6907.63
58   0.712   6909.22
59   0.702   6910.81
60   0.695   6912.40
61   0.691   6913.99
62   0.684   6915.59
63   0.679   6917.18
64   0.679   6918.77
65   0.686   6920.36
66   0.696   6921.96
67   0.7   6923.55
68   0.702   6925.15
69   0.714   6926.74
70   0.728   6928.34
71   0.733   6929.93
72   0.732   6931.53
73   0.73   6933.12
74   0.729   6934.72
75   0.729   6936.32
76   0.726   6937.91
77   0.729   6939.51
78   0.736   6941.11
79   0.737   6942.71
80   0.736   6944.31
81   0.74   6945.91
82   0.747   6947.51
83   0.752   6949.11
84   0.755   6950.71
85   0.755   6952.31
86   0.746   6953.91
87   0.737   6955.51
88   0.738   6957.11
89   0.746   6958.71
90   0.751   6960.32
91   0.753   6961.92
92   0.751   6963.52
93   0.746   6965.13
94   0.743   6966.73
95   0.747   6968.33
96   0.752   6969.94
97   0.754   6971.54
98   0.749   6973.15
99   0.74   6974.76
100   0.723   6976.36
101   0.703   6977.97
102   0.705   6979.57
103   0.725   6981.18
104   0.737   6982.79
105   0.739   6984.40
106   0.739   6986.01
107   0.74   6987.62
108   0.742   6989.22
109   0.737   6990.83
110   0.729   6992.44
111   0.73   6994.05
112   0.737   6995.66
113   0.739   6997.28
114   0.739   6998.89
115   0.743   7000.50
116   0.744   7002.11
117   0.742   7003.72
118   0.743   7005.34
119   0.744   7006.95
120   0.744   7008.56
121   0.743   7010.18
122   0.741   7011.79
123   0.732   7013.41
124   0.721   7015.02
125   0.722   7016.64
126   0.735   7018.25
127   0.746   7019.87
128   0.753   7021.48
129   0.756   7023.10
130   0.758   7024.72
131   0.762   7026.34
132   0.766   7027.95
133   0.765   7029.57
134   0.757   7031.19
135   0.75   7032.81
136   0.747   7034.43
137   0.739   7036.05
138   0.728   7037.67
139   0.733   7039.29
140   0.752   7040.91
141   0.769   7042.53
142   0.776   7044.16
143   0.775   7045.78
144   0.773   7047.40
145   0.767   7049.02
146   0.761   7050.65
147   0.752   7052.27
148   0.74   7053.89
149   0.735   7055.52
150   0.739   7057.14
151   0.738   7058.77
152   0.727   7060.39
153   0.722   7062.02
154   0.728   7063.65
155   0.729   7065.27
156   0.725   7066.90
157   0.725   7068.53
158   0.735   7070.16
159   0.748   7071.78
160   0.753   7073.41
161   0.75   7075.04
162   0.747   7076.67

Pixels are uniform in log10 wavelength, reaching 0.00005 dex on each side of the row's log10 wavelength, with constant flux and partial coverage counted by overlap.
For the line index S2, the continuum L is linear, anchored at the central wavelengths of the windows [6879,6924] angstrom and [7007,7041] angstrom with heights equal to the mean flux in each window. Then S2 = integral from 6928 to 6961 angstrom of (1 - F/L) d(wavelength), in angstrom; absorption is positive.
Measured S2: -1.4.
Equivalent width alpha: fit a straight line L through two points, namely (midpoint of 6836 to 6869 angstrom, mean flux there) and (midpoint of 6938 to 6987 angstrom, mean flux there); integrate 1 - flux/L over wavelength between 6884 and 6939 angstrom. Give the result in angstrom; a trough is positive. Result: 1.2 angstrom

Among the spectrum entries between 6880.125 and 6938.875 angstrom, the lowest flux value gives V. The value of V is 0.666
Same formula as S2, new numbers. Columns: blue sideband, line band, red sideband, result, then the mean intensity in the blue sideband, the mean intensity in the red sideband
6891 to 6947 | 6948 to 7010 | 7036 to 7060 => -1.08 angstrom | 0.707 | 0.752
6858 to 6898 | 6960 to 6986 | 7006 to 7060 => -0.60 angstrom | 0.679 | 0.749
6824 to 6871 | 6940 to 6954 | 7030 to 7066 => -0.51 angstrom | 0.69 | 0.747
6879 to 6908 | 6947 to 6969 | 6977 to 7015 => -0.95 angstrom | 0.686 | 0.735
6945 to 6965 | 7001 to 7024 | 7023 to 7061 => 0.32 angstrom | 0.747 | 0.753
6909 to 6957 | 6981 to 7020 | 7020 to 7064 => 0.11 angstrom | 0.721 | 0.751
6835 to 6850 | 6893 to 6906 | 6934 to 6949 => 0.52 angstrom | 0.697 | 0.735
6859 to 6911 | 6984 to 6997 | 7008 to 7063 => -0.15 angstrom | 0.684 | 0.748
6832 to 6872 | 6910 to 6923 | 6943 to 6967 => 0.63 angstrom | 0.687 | 0.746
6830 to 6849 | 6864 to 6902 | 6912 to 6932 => 1.08 angstrom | 0.701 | 0.701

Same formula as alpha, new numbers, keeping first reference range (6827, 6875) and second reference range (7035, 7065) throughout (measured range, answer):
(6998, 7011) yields -0.2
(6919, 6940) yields -0.2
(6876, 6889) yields 0.3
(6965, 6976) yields -0.3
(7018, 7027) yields -0.2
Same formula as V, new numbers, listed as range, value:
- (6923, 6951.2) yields 0.7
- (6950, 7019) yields 0.703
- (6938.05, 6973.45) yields 0.729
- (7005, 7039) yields 0.721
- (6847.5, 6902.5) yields 0.661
